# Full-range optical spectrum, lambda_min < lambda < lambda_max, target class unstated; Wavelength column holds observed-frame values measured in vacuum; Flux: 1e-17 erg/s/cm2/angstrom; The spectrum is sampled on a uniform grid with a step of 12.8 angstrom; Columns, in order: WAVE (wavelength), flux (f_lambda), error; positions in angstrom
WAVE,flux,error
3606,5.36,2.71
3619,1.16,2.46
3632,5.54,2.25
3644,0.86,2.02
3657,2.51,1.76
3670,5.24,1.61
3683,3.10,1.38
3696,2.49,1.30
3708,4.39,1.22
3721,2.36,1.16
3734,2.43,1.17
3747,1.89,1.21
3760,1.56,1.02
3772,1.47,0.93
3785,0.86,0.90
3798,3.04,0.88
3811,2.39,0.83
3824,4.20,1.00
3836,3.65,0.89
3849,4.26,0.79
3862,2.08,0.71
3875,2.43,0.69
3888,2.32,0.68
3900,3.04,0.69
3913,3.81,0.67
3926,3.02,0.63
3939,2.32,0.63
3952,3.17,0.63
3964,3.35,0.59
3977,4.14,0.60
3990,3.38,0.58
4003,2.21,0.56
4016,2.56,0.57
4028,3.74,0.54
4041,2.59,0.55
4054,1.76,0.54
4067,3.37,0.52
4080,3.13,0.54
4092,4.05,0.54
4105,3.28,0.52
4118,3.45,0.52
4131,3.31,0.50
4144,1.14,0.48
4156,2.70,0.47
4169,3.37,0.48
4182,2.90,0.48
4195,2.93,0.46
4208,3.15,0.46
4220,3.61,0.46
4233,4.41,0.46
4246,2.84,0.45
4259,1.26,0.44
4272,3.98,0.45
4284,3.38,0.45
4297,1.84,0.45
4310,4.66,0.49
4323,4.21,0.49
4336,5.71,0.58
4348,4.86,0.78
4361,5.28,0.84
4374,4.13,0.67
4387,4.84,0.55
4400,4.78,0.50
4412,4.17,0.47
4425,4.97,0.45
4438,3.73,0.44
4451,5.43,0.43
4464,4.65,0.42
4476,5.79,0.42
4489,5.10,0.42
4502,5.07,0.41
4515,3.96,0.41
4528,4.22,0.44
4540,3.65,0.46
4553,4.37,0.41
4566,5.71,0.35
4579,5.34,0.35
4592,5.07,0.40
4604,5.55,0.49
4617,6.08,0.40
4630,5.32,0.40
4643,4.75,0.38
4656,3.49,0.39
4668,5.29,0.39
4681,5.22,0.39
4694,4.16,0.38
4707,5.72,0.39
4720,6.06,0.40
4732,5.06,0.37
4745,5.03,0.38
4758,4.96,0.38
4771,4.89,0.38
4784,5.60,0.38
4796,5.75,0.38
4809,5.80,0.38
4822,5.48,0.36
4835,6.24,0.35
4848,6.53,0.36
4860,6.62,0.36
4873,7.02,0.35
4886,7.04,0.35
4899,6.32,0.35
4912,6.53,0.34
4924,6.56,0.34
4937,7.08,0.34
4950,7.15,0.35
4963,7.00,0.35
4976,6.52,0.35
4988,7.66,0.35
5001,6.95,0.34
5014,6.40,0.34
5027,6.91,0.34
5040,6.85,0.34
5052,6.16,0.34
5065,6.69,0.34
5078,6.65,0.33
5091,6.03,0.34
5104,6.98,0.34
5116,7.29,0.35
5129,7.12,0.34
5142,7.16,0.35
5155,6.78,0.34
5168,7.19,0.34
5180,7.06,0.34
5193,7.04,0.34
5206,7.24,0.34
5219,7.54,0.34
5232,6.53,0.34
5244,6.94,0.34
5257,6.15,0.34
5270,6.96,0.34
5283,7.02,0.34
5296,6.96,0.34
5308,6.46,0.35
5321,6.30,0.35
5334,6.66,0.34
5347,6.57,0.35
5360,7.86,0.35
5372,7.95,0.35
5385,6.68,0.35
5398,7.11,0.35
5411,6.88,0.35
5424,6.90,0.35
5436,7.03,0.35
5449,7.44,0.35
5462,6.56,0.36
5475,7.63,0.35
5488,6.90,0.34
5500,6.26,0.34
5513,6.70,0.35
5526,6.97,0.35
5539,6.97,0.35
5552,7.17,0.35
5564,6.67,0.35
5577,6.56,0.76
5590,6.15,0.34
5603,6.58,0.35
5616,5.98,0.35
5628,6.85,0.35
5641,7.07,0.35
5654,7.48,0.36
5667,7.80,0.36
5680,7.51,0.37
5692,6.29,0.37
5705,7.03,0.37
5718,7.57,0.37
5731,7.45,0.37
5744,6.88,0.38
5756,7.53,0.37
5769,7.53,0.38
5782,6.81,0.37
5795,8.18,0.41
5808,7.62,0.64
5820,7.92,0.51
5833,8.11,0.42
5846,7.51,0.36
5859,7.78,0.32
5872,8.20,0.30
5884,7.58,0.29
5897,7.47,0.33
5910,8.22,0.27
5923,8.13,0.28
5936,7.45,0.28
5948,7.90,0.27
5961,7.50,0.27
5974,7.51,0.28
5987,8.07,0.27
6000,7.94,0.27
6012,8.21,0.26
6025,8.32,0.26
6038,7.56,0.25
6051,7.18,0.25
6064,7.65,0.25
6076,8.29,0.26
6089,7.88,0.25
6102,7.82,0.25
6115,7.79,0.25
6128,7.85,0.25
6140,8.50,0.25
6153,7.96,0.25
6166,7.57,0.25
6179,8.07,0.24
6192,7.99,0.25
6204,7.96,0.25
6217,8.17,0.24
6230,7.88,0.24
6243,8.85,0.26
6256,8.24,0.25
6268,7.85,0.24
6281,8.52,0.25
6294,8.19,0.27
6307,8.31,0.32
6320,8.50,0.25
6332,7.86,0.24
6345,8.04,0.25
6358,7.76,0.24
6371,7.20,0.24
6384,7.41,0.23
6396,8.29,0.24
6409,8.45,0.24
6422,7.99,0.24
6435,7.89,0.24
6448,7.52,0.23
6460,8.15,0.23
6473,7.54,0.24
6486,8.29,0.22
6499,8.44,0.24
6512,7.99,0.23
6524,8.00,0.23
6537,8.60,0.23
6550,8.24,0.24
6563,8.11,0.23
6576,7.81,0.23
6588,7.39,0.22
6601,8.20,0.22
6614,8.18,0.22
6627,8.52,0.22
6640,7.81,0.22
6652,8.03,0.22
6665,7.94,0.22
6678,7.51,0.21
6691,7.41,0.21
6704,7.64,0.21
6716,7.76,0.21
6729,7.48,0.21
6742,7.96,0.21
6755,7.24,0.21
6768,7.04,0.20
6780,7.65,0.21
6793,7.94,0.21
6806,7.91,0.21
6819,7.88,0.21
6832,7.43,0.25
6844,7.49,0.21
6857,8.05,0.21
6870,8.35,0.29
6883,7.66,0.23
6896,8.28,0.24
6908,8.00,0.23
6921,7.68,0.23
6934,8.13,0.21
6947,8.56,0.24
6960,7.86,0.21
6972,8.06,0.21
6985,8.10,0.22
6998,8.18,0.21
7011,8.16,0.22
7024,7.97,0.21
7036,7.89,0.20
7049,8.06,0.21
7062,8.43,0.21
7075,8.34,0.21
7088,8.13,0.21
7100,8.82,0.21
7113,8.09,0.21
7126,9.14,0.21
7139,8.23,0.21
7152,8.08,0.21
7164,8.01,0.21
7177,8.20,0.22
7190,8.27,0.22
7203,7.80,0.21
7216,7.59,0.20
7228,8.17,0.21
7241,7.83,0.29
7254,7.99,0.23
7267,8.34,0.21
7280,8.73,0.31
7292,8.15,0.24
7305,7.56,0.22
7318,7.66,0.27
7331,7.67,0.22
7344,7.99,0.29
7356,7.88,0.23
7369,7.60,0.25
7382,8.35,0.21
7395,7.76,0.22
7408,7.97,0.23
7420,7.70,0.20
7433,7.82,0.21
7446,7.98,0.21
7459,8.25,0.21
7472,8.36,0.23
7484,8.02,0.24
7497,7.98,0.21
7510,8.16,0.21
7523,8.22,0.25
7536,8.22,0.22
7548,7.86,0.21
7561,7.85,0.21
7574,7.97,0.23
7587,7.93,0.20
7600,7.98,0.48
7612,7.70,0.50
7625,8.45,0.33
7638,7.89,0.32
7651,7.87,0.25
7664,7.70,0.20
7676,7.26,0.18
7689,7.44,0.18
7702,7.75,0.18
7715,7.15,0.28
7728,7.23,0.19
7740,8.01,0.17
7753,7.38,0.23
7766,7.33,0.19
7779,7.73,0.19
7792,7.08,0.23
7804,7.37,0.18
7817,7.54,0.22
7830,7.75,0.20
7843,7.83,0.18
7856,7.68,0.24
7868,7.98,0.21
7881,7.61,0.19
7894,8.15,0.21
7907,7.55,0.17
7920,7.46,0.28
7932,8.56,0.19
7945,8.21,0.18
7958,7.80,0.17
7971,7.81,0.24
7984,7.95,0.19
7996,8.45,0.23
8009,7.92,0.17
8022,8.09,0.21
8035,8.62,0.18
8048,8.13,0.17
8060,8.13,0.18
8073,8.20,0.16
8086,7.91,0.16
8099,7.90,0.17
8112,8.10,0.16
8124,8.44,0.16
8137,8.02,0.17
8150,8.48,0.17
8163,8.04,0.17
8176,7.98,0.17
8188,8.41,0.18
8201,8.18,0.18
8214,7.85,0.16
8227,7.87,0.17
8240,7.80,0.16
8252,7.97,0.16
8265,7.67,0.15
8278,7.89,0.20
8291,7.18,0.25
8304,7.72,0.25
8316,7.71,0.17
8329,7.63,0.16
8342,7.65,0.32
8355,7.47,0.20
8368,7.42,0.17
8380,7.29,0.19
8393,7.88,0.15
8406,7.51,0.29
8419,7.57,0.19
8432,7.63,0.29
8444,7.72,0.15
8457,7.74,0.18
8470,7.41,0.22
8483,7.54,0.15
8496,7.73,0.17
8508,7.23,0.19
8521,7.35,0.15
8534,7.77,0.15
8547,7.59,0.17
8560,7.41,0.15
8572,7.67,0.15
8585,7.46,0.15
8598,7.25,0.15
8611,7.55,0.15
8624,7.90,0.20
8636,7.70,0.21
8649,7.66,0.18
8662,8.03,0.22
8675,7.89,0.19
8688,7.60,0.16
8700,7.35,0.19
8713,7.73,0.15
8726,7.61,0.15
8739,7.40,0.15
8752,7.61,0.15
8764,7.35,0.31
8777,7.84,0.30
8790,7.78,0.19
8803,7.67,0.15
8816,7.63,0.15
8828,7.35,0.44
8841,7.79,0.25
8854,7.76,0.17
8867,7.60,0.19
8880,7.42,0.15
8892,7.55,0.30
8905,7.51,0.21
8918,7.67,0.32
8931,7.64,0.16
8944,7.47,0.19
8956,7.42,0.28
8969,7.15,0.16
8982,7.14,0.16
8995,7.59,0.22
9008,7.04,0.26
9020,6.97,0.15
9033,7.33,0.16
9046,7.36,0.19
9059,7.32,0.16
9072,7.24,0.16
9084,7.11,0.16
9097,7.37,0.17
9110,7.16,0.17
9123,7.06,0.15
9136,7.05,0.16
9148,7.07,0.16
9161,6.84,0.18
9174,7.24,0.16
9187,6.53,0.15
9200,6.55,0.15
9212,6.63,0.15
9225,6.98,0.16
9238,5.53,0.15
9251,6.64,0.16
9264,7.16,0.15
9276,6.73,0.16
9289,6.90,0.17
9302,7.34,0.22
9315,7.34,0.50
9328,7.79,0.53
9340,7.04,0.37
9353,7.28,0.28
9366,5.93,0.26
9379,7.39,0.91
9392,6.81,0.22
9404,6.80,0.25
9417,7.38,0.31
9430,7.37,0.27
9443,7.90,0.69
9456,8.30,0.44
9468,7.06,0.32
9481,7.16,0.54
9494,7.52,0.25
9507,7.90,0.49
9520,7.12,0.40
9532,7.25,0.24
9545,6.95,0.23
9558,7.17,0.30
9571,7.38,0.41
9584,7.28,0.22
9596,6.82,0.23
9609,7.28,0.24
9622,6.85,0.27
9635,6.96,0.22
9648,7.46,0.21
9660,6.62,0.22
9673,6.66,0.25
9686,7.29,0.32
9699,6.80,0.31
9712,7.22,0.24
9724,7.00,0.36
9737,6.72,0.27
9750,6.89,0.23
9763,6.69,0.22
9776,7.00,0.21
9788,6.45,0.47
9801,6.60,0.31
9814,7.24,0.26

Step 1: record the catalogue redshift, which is 0.081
